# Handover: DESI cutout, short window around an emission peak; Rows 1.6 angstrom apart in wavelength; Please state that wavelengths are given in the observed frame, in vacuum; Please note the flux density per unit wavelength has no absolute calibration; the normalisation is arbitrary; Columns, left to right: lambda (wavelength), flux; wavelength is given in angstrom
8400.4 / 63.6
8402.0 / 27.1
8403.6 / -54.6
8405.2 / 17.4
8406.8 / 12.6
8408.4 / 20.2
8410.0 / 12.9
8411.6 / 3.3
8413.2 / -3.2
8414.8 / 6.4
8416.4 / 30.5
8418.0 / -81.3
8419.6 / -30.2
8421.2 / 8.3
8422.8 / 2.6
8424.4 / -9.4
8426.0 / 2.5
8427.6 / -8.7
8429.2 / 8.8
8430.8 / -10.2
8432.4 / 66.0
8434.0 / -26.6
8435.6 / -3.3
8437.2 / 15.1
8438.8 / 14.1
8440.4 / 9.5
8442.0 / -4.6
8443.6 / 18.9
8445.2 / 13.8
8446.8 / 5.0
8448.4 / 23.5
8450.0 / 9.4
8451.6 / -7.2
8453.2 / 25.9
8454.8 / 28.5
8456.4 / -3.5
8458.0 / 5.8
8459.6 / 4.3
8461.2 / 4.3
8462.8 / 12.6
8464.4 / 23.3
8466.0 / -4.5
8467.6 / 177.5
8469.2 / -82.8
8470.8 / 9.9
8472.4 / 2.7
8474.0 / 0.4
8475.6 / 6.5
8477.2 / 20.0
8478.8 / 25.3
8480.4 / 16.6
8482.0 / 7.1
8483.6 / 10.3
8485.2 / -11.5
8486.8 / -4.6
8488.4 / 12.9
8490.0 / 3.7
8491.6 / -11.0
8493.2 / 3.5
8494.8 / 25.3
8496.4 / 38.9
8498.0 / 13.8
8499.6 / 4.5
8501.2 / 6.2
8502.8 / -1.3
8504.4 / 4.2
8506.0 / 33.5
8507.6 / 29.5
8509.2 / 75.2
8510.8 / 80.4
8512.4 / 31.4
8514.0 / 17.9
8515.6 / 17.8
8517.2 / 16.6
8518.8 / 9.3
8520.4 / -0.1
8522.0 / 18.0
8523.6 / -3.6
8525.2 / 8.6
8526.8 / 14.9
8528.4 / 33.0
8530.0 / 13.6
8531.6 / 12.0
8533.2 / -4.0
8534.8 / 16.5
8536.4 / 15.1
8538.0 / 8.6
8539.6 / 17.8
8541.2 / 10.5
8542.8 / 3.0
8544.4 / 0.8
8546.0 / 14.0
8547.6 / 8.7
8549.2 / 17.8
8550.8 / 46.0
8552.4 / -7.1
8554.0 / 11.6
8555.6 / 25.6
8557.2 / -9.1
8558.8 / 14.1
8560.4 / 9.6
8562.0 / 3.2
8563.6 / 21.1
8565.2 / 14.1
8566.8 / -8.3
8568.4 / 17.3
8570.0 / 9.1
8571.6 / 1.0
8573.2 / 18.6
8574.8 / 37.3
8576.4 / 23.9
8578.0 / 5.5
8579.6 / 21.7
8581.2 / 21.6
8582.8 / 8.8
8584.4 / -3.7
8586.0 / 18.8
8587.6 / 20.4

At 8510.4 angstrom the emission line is H-beta 4861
